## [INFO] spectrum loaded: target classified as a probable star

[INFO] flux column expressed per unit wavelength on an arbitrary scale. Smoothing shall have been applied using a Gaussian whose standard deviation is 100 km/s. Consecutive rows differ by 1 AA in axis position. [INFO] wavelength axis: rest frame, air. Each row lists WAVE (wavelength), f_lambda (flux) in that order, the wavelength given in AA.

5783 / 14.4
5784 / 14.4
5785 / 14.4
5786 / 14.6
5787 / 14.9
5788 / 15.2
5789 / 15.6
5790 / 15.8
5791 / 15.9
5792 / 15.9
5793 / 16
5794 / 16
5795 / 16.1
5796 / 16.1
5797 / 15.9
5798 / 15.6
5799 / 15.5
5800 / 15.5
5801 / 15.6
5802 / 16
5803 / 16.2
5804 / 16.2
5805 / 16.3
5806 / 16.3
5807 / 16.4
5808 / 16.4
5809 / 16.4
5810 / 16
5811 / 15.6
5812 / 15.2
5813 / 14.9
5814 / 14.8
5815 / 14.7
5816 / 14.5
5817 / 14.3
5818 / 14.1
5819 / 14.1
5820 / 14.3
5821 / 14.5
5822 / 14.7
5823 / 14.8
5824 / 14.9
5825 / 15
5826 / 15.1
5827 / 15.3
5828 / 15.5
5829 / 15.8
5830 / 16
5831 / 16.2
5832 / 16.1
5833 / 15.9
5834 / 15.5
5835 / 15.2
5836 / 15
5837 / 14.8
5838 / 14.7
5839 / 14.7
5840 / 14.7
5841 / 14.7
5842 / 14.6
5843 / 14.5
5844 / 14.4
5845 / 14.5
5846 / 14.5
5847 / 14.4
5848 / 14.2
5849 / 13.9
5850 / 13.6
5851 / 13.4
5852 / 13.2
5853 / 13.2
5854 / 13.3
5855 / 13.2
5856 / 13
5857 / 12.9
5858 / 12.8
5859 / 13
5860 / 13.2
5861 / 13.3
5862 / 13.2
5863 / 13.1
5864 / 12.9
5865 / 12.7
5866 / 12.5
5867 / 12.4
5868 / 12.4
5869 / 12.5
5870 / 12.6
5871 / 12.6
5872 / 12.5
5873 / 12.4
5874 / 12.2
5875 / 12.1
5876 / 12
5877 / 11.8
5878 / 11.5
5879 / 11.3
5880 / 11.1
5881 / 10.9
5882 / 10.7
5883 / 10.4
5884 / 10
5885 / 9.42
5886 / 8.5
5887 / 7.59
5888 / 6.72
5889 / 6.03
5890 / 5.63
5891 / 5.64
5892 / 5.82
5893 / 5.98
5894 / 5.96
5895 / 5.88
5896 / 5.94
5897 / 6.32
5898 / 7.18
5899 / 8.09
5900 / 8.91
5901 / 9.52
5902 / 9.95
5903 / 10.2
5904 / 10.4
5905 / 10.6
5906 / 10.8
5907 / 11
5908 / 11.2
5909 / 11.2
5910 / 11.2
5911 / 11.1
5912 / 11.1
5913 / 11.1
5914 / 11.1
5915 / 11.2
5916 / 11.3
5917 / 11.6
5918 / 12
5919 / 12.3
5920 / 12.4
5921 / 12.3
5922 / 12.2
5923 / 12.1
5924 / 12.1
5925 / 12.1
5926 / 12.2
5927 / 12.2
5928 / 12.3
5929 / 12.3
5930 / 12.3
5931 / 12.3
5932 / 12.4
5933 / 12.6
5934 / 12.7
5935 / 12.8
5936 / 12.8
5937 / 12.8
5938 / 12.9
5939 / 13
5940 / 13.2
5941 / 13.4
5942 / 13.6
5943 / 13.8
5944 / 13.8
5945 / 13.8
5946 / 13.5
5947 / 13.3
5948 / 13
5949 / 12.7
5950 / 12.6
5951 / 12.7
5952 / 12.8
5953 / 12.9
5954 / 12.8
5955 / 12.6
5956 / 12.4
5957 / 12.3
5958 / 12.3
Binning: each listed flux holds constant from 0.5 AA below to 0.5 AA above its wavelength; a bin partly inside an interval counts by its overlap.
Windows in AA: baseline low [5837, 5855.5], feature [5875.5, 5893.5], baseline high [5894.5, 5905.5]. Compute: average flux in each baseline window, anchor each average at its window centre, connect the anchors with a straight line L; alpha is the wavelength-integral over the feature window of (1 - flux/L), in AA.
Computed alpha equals 2.21 AA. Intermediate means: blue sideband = 14.1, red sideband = 8.45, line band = 8.95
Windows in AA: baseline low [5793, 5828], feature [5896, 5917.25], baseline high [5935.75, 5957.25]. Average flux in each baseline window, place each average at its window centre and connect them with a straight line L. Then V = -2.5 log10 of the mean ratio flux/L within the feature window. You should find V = 0.33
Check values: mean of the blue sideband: 15.4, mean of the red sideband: 13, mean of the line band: 10.1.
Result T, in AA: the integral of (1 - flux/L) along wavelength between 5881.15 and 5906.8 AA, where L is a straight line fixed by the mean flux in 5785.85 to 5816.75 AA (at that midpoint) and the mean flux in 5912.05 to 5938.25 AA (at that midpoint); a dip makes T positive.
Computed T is 9.6 AA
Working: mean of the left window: 15.7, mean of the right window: 12.1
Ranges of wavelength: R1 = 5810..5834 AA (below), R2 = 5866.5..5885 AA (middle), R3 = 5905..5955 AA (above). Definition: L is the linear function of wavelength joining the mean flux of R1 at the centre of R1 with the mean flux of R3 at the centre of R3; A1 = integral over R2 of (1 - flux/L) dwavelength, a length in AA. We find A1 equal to 2.8 AA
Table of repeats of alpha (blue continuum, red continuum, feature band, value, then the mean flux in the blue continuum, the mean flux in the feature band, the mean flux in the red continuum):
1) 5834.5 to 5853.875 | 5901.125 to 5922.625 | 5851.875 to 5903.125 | 9.6 AA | 14.3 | 10.5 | 11.2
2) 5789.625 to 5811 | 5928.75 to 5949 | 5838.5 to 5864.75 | 2.1 AA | 16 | 13.7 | 13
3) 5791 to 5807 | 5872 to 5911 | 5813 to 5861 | -4.5 AA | 16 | 14.5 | 9.33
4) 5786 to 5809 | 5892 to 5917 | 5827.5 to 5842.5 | -1.8 AA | 15.9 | 15.3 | 9.44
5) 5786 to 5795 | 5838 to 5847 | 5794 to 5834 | -0.8 AA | 15.6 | 15.5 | 14.6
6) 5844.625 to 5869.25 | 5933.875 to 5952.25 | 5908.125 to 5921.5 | 1.7 AA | 13.3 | 11.5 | 13.1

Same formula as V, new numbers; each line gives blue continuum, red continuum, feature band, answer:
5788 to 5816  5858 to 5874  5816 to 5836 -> -0.04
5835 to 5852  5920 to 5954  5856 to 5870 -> 0.10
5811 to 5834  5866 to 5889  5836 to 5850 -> -0.07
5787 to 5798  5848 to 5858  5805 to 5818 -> -0.03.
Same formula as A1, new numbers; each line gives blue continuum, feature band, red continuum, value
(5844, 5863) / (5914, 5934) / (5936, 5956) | 1.6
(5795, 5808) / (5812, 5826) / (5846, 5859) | 0.5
